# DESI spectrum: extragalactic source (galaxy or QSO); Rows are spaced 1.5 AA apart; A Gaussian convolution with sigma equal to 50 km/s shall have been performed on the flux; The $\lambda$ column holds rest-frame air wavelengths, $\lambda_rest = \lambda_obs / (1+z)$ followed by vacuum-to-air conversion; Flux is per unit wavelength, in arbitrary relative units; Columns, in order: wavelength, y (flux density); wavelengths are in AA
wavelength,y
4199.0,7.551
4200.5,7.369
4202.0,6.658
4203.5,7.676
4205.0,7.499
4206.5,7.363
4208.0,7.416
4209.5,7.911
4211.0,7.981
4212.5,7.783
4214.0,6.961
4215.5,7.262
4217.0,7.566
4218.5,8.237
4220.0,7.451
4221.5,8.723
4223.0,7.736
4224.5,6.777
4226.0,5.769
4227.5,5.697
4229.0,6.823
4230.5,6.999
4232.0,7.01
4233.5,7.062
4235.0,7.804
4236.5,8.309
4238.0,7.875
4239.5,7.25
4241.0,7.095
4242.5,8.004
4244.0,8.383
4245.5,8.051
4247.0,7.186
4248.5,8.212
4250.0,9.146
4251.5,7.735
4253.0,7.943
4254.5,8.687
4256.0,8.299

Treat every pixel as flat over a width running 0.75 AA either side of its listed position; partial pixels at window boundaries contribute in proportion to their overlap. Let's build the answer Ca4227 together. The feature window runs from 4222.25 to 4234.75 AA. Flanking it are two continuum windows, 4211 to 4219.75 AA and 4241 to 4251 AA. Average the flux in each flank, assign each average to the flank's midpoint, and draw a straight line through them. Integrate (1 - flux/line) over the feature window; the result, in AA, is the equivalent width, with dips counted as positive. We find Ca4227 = 1.6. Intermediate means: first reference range 7.59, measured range 6.78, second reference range 8.07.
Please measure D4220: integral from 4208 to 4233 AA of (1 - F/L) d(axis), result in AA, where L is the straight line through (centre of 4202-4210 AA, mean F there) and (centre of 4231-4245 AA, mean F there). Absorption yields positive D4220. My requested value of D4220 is 0.8 AA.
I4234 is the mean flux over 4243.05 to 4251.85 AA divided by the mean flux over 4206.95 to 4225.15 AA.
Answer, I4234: 1.06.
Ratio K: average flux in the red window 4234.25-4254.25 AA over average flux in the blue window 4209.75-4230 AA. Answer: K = 1.09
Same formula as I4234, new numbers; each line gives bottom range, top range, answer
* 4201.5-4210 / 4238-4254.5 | 1.07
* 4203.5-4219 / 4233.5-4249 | 1.02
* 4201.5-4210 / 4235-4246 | 1.06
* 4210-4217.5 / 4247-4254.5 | 1.09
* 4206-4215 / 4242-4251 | 1.08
